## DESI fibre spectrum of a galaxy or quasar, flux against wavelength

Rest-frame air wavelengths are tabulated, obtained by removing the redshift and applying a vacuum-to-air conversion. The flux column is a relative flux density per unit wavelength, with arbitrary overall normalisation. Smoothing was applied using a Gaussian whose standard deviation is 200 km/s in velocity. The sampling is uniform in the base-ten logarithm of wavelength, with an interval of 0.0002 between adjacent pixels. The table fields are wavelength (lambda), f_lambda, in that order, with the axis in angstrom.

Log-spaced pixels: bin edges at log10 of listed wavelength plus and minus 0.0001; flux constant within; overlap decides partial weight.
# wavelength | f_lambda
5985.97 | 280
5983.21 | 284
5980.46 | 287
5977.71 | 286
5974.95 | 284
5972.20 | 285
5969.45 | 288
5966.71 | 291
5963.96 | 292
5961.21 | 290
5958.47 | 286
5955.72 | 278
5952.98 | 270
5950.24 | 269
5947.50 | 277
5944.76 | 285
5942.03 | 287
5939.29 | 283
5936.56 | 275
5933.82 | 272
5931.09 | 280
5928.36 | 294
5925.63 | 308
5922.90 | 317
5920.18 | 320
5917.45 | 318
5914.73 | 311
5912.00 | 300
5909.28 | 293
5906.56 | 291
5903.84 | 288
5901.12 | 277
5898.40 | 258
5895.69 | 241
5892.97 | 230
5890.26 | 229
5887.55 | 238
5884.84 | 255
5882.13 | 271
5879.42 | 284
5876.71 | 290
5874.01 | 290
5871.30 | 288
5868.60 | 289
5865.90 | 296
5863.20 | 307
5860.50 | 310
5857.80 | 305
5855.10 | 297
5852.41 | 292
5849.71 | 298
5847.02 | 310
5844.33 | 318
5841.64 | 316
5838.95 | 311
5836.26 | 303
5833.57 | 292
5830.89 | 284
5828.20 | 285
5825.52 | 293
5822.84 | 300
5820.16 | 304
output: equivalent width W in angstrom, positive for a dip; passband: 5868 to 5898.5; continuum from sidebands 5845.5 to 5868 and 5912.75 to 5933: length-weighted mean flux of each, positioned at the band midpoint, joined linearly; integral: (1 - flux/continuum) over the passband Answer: 4.0 angstrom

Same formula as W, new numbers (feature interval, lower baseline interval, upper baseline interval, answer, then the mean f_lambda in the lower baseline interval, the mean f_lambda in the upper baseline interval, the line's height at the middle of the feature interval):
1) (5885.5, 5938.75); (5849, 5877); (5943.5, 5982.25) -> 1.70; 297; 283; 290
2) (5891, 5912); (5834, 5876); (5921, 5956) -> 1.66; 302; 285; 292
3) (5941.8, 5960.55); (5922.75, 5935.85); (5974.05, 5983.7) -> 0.63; 291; 285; 289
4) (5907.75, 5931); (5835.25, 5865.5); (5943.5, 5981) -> -1.12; 306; 283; 292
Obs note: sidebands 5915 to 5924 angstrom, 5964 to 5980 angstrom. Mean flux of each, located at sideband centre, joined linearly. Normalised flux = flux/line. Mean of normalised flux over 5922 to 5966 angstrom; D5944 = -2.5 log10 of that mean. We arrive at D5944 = 0.069 mag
